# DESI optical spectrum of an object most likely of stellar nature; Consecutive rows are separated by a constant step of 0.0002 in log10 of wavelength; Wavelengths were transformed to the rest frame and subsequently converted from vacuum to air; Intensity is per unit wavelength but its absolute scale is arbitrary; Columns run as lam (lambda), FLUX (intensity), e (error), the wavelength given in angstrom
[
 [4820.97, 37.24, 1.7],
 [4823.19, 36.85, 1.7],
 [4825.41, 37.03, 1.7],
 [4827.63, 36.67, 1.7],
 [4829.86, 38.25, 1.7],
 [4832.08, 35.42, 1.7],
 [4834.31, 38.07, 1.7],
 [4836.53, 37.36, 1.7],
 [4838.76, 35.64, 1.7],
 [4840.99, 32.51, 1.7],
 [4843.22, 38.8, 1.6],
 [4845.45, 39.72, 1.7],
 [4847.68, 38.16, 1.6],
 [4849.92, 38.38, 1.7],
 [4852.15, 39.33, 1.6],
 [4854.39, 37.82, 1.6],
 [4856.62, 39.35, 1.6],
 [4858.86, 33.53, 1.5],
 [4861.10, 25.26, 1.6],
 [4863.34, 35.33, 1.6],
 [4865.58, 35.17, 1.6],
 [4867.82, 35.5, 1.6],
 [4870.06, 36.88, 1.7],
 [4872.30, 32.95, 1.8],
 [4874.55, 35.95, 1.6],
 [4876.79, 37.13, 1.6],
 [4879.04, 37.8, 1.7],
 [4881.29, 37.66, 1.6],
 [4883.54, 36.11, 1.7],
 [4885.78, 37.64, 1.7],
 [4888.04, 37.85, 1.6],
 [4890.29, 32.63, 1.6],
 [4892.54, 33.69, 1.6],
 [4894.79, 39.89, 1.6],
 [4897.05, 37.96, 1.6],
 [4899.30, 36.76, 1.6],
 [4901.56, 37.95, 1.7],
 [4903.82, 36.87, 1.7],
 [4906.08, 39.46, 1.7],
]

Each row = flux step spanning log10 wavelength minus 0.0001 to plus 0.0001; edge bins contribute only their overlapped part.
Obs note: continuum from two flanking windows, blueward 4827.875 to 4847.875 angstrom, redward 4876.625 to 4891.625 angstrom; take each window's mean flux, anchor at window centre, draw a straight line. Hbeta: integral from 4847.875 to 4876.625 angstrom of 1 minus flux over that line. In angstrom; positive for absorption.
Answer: 0.95 angstrom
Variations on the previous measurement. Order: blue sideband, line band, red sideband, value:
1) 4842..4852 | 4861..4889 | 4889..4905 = 1.2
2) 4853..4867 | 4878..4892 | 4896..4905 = -0.1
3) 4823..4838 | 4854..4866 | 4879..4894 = 0.8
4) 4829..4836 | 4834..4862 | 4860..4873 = -0.7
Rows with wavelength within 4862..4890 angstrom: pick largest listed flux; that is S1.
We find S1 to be 37.85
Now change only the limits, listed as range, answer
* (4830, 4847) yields 39.72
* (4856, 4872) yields 39.35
